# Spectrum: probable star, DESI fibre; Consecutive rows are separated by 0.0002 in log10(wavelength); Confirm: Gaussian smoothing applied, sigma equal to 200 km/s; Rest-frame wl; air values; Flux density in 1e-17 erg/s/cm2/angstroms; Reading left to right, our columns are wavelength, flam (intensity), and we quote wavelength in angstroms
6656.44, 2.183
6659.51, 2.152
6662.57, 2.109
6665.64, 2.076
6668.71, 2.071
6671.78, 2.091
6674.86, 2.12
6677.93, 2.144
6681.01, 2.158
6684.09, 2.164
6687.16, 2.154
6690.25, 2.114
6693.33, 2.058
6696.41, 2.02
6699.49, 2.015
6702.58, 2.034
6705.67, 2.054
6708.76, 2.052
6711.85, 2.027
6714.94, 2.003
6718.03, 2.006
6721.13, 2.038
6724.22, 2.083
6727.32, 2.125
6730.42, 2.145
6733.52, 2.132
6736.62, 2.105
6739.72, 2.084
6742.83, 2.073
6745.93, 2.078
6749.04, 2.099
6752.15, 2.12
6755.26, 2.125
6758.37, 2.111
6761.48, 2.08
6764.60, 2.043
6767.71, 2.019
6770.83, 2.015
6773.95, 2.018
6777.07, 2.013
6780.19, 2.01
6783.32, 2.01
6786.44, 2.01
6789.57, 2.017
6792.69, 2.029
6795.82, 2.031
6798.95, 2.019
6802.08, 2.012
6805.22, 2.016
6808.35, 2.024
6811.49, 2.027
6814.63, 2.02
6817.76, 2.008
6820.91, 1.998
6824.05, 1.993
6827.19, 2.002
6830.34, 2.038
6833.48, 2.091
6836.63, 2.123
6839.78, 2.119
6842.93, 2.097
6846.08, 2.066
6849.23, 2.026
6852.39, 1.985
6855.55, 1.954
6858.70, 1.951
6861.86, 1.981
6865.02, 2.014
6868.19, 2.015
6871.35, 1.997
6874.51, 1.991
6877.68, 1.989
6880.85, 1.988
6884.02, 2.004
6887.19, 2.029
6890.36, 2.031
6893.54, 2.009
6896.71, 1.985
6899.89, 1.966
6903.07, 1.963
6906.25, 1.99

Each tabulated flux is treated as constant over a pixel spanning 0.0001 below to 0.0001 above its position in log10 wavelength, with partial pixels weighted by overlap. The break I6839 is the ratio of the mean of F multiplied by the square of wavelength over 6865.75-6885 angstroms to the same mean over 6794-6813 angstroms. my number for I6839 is 1.0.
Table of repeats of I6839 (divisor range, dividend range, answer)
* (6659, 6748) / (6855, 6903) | 1.01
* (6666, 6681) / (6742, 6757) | 1.02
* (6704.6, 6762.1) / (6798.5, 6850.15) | 1.01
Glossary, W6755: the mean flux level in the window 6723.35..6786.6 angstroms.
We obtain 2.07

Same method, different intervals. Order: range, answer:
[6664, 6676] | 2.09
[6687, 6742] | 2.07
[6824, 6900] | 2.02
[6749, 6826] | 2.03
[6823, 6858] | 2.04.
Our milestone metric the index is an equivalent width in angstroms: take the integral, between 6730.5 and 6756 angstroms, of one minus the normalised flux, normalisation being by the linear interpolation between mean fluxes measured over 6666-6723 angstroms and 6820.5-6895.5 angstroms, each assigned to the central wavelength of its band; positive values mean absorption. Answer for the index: -0.6 angstroms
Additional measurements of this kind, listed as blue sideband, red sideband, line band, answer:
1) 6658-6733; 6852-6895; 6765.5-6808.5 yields 0.45 angstroms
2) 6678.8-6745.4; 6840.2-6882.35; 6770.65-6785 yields 0.24 angstroms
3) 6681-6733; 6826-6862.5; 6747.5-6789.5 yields 0.13 angstroms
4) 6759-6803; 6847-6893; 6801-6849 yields -0.73 angstroms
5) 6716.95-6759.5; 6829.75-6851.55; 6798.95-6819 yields 0.64 angstroms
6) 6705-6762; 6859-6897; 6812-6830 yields 0.22 angstroms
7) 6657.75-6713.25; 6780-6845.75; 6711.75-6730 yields 0.17 angstroms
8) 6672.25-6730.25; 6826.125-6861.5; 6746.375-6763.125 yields -0.34 angstroms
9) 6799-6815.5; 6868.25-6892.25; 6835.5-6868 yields -0.31 angstroms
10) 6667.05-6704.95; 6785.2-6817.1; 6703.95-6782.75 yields -0.31 angstroms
